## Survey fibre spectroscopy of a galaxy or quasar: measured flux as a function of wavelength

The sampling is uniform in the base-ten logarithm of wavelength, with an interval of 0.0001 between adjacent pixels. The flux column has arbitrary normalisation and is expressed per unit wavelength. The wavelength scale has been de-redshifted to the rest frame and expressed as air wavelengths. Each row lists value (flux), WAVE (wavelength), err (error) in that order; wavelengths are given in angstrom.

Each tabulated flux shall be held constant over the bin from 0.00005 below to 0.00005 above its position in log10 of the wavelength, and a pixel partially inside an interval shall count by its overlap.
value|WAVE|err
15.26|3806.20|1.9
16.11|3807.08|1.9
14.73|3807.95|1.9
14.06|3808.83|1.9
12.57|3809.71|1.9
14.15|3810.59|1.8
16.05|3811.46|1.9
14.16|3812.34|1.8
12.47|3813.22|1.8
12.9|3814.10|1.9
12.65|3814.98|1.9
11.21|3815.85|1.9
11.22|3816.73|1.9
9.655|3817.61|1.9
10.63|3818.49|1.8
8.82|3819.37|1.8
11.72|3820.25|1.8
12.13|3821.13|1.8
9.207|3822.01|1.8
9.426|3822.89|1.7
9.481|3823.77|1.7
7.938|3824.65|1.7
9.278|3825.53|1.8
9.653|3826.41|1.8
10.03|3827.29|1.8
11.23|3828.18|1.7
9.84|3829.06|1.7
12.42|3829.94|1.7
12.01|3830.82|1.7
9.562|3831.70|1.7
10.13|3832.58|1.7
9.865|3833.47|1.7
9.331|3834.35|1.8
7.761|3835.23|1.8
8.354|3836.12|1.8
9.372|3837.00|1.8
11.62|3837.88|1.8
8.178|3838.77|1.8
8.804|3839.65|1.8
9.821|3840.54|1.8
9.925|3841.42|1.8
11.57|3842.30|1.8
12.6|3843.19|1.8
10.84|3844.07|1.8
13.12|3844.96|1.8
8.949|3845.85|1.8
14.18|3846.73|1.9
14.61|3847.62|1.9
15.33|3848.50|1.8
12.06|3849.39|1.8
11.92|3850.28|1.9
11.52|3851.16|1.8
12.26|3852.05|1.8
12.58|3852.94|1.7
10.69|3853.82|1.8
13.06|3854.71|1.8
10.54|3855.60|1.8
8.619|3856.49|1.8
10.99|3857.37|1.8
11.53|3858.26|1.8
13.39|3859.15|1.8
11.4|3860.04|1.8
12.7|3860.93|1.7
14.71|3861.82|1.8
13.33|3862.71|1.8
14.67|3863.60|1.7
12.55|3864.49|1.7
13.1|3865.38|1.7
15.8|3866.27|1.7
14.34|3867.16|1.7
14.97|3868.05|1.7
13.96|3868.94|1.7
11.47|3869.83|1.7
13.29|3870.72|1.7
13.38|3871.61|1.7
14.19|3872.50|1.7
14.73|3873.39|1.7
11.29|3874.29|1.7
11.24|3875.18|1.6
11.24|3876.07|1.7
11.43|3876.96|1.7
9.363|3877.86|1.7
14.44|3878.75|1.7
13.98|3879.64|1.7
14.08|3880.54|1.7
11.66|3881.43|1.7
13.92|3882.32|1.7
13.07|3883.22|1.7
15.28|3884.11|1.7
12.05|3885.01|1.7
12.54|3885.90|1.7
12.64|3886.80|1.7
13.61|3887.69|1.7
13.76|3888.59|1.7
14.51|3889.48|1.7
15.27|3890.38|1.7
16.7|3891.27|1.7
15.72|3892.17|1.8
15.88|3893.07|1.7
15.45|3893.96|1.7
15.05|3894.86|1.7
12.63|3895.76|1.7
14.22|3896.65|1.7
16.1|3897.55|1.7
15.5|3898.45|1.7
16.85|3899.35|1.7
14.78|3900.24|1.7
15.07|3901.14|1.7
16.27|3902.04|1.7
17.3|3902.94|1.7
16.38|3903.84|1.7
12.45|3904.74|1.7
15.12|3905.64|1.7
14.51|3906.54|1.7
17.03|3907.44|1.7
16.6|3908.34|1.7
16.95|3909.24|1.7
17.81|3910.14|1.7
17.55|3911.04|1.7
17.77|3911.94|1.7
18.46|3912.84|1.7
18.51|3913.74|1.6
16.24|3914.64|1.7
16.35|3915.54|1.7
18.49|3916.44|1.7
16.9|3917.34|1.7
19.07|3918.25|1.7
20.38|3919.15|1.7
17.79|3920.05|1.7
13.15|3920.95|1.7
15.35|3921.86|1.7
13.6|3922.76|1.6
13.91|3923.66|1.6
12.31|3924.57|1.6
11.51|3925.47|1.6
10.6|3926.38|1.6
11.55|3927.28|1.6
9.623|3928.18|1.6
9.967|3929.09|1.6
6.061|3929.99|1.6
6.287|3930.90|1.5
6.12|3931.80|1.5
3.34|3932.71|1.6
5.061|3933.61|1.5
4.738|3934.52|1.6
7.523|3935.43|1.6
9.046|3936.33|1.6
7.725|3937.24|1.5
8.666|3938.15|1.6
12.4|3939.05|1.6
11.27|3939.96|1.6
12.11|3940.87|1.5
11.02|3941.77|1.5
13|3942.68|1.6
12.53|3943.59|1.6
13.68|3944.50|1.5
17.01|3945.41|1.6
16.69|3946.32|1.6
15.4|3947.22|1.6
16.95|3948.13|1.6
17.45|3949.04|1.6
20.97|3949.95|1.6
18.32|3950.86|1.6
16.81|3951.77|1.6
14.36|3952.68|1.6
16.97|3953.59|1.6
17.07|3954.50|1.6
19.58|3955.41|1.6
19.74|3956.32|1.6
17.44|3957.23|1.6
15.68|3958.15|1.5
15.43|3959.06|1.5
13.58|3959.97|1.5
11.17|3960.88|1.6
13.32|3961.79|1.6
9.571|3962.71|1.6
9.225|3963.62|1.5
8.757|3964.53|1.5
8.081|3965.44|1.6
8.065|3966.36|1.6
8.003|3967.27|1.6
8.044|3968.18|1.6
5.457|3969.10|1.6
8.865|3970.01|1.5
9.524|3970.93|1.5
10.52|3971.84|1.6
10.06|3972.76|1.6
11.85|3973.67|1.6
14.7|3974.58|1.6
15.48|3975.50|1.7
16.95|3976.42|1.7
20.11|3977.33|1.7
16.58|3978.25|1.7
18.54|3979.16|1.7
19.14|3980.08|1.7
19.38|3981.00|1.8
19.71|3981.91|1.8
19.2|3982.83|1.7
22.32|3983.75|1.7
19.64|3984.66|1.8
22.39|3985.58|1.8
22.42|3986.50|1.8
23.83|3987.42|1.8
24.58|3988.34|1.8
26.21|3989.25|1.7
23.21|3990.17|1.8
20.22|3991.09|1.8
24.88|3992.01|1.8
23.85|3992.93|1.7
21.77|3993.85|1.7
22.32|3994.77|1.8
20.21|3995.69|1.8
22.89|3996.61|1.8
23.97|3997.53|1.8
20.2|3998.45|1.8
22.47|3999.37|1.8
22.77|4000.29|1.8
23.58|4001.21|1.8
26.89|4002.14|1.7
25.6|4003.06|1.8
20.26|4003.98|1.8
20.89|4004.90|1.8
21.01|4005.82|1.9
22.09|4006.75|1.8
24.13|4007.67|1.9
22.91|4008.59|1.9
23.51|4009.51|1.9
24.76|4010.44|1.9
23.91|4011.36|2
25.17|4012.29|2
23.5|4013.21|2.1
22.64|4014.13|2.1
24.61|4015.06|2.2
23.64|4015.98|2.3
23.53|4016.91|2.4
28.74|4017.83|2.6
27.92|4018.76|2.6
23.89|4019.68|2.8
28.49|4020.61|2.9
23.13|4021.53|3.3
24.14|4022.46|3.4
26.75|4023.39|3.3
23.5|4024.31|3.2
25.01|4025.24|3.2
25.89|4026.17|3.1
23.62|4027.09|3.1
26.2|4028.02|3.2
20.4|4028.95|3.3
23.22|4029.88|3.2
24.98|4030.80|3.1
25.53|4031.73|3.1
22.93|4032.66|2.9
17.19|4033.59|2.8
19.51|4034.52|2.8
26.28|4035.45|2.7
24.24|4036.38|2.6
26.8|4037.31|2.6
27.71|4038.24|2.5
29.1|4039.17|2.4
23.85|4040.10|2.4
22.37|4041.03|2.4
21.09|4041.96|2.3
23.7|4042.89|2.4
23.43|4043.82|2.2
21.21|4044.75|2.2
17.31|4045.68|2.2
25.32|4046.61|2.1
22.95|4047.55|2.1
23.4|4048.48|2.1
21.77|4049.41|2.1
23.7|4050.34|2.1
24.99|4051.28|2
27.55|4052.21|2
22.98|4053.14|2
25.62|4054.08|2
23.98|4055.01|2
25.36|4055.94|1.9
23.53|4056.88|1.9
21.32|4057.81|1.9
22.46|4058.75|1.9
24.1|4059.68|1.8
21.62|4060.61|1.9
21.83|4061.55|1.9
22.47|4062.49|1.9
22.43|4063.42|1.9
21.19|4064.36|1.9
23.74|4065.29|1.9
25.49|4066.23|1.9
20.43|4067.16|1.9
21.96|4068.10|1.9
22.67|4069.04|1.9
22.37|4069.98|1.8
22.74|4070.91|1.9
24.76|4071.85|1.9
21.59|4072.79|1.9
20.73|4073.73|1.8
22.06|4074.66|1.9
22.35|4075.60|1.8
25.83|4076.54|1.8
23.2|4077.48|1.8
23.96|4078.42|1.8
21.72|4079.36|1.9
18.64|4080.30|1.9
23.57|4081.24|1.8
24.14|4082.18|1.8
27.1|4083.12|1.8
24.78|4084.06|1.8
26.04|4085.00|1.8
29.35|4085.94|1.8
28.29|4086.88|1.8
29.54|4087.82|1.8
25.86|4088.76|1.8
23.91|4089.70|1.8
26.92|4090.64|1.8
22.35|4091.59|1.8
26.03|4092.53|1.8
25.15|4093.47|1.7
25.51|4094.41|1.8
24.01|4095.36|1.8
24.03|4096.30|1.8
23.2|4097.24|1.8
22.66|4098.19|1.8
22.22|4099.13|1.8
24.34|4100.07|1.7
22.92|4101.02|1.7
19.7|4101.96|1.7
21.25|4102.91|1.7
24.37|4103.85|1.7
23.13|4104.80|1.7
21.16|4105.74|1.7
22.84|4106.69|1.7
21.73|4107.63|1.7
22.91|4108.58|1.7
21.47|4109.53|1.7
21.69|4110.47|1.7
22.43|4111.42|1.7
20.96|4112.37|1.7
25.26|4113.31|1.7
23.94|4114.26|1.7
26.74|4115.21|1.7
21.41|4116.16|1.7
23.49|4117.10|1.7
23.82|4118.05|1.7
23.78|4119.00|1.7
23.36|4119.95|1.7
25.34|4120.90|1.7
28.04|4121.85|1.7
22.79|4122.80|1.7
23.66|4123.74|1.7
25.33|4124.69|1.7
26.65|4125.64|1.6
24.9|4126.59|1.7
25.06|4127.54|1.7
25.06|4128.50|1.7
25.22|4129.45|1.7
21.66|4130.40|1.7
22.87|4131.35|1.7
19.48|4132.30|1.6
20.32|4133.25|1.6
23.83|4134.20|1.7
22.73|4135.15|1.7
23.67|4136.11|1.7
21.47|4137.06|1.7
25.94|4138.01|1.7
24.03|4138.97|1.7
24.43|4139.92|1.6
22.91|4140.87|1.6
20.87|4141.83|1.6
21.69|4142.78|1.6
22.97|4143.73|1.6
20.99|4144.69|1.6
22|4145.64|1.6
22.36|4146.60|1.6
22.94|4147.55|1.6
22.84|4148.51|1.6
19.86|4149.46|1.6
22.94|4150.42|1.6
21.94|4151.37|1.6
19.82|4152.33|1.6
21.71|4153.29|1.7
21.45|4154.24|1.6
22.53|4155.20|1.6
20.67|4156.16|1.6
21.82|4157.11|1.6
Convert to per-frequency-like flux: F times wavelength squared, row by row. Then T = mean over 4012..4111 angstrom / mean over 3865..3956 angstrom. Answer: 1.84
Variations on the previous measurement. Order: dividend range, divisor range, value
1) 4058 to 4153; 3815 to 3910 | 2.09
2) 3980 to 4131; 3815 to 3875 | 2.28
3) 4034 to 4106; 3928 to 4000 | 1.65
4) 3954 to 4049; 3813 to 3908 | 1.77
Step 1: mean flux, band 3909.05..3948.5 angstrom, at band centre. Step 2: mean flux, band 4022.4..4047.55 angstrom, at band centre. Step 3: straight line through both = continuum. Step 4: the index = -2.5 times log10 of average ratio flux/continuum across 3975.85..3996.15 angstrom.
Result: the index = -0.13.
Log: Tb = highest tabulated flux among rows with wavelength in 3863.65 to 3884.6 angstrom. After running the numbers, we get 15.8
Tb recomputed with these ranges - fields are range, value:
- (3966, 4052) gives 29.1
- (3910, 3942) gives 20.38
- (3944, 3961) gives 20.97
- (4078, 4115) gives 29.54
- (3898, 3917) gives 18.51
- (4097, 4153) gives 28.04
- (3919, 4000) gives 26.21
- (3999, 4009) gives 26.89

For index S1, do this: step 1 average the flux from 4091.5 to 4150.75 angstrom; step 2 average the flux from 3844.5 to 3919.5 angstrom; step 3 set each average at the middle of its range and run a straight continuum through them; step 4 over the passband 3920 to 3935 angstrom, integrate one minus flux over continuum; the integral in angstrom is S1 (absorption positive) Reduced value 5.7 angstrom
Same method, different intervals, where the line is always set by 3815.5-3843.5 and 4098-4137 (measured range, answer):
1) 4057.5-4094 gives -4.0 angstrom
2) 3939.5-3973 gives 5.3 angstrom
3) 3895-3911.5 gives -2.8 angstrom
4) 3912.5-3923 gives -2.2 angstrom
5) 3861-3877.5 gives -2.0 angstrom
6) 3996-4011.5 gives -4.3 angstrom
